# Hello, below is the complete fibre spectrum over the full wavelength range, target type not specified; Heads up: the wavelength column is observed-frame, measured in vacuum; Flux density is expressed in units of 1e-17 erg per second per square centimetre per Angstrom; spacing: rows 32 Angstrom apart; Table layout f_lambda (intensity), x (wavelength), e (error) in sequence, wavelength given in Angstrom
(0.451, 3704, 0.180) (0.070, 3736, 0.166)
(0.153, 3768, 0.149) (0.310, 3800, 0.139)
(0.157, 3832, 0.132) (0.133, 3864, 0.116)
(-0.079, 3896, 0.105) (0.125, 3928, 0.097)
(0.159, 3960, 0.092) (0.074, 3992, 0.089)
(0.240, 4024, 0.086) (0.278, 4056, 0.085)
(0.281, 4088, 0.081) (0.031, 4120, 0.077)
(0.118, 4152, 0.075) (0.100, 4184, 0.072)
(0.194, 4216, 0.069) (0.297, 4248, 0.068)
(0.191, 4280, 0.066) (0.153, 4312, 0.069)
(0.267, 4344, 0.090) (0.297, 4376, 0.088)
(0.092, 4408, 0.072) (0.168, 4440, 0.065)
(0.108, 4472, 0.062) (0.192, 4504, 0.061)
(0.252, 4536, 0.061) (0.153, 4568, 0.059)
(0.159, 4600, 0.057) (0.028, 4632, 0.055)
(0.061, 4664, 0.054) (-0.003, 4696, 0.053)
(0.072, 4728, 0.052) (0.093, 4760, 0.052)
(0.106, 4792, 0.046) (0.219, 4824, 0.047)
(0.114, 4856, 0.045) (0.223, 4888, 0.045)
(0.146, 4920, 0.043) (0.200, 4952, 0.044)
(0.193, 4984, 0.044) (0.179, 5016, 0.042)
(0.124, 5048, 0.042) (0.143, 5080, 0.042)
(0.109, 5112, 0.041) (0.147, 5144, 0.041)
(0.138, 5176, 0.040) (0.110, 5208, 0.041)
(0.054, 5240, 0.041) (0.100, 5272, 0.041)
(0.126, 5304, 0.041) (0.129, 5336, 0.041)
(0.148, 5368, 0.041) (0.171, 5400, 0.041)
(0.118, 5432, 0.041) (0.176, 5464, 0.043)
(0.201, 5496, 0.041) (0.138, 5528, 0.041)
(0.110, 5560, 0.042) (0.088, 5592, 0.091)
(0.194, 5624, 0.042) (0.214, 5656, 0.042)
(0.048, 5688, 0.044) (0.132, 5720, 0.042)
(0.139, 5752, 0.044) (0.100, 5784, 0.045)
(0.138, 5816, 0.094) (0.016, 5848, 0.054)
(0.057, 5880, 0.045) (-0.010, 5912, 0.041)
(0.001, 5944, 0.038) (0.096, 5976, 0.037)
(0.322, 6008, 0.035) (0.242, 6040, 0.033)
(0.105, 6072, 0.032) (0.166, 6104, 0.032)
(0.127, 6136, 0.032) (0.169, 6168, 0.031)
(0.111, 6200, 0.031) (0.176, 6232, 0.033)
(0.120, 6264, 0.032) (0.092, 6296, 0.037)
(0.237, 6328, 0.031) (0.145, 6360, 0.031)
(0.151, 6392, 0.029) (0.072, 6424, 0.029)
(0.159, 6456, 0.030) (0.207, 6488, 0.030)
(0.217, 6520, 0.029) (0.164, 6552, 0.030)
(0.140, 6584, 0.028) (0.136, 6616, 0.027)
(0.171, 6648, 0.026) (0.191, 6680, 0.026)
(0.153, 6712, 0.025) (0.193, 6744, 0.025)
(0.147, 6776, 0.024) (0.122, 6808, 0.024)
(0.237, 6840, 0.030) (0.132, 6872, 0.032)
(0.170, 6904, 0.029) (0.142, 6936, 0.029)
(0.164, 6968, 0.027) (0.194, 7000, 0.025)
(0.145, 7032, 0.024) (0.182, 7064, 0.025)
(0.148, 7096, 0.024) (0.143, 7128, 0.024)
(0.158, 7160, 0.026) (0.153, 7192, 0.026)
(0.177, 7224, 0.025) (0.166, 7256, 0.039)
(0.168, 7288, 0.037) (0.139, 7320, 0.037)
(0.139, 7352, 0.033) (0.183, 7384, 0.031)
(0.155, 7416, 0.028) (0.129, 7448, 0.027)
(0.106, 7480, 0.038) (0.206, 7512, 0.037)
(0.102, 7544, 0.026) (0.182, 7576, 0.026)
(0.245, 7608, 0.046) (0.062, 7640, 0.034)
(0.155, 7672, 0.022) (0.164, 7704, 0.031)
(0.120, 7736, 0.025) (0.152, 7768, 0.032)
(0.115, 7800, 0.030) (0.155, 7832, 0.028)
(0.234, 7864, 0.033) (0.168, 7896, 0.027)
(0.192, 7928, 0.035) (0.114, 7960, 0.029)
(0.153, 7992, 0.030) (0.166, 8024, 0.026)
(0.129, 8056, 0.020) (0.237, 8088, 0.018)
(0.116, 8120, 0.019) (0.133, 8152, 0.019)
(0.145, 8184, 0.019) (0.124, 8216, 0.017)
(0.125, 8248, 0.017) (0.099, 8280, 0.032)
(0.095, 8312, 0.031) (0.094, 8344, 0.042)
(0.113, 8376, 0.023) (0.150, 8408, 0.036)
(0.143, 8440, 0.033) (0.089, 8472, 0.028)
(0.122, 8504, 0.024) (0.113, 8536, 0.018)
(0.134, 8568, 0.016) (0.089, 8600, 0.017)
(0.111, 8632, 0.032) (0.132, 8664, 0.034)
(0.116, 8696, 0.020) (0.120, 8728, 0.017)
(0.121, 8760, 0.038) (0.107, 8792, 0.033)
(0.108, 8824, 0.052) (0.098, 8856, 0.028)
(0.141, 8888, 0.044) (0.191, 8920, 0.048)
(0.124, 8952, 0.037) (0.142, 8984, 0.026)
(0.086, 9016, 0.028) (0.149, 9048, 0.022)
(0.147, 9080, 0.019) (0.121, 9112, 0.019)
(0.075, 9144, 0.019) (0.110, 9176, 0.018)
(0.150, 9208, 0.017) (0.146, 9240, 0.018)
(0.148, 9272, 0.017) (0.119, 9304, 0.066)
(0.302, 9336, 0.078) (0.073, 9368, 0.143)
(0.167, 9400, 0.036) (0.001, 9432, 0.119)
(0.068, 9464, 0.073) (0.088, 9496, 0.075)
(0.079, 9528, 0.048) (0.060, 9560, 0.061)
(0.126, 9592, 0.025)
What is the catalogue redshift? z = 0.62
